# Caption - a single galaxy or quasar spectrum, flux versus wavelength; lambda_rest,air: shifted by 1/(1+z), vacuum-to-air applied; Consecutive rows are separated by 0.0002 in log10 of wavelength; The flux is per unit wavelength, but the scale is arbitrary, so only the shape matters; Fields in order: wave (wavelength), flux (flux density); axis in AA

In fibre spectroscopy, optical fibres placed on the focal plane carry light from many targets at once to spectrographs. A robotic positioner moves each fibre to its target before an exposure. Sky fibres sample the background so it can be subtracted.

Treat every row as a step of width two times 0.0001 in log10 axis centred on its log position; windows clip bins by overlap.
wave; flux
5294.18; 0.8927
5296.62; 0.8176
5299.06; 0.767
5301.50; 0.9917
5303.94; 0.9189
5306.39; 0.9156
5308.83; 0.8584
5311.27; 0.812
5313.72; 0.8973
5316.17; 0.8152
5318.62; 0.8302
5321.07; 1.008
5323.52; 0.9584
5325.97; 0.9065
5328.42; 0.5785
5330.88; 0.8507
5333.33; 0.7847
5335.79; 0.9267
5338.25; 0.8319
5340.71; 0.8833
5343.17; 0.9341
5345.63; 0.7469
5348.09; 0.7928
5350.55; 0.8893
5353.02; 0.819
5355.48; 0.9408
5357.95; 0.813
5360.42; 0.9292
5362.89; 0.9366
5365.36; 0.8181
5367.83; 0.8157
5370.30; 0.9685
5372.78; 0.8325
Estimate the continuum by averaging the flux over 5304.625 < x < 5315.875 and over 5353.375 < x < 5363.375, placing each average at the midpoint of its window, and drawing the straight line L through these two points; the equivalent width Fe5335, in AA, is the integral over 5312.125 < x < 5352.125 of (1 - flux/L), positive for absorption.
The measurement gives 1.3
